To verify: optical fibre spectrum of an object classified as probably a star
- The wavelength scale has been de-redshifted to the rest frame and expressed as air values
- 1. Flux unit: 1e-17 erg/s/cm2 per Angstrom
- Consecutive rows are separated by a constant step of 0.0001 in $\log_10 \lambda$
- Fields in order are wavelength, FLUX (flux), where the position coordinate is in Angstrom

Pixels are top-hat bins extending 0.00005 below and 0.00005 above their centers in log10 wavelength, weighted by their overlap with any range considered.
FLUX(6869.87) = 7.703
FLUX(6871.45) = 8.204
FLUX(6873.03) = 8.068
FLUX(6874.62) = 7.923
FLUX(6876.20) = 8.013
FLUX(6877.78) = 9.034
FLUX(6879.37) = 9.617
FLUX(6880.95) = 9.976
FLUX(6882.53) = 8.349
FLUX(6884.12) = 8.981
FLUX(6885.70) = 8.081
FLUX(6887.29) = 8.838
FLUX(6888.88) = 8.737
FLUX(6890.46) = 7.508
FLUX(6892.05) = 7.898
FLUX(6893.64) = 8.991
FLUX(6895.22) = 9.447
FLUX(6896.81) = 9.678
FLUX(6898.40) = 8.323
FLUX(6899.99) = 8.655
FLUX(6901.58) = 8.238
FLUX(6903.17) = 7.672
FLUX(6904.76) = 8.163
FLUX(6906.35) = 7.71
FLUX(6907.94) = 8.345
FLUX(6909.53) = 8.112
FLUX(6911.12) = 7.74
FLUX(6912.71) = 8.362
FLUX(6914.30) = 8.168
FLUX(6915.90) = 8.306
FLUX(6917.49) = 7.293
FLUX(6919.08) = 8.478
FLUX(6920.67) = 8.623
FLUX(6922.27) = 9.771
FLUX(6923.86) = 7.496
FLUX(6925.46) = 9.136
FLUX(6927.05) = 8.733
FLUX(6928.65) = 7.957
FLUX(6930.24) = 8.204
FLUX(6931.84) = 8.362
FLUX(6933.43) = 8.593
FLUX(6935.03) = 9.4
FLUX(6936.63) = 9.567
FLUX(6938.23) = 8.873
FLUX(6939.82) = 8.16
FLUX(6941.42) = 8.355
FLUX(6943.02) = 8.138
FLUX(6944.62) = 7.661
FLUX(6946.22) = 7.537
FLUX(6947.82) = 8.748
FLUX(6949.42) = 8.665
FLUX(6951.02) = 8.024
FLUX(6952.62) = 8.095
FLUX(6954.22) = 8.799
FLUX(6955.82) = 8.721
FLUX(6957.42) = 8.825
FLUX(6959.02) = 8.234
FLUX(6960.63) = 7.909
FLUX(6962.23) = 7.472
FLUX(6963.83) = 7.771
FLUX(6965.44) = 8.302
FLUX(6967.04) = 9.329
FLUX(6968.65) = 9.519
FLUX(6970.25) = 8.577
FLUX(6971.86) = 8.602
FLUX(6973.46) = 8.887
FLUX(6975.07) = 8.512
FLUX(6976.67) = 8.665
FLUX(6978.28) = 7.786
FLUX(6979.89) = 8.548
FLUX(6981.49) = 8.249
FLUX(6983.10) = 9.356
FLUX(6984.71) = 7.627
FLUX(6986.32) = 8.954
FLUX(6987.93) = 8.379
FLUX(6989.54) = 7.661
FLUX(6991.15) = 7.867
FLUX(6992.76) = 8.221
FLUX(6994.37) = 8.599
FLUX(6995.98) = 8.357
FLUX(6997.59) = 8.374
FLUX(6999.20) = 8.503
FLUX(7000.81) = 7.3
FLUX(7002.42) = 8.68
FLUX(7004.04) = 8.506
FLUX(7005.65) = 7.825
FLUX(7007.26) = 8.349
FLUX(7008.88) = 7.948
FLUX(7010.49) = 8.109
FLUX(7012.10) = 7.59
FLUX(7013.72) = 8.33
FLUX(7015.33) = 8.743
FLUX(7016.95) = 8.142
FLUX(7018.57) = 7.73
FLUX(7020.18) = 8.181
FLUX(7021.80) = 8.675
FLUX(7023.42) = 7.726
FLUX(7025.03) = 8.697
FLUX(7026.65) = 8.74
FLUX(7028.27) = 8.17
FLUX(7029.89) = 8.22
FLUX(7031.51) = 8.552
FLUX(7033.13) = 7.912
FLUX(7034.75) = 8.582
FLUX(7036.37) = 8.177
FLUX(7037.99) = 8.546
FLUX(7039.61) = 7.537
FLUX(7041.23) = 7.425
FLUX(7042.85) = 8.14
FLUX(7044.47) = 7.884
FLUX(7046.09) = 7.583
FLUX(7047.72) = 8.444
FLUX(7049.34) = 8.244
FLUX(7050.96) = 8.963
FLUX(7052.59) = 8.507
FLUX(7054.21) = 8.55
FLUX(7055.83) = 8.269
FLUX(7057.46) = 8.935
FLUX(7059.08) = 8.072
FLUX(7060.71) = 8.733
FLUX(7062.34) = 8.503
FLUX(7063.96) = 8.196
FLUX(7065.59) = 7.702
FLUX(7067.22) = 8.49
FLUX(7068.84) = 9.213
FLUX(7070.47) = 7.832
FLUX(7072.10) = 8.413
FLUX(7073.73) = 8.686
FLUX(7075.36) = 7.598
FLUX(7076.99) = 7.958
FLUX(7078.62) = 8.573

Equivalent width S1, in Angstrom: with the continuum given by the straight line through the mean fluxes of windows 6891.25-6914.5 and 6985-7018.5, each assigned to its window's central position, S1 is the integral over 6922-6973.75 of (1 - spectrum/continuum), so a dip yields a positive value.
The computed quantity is -1.2 Angstrom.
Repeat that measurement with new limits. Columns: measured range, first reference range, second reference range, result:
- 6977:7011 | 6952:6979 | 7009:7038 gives 0.5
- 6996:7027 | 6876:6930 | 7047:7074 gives 0.9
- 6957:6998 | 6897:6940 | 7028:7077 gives -0.3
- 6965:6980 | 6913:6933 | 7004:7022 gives -0.8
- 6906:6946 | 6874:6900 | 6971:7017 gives 0.9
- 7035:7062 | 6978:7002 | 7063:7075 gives 0.2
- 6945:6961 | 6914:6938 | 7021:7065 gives 0.3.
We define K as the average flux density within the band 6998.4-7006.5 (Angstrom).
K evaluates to 8.17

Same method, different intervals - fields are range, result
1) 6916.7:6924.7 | 8.34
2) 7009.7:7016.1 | 8.2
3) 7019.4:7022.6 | 8.42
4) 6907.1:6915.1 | 8.14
